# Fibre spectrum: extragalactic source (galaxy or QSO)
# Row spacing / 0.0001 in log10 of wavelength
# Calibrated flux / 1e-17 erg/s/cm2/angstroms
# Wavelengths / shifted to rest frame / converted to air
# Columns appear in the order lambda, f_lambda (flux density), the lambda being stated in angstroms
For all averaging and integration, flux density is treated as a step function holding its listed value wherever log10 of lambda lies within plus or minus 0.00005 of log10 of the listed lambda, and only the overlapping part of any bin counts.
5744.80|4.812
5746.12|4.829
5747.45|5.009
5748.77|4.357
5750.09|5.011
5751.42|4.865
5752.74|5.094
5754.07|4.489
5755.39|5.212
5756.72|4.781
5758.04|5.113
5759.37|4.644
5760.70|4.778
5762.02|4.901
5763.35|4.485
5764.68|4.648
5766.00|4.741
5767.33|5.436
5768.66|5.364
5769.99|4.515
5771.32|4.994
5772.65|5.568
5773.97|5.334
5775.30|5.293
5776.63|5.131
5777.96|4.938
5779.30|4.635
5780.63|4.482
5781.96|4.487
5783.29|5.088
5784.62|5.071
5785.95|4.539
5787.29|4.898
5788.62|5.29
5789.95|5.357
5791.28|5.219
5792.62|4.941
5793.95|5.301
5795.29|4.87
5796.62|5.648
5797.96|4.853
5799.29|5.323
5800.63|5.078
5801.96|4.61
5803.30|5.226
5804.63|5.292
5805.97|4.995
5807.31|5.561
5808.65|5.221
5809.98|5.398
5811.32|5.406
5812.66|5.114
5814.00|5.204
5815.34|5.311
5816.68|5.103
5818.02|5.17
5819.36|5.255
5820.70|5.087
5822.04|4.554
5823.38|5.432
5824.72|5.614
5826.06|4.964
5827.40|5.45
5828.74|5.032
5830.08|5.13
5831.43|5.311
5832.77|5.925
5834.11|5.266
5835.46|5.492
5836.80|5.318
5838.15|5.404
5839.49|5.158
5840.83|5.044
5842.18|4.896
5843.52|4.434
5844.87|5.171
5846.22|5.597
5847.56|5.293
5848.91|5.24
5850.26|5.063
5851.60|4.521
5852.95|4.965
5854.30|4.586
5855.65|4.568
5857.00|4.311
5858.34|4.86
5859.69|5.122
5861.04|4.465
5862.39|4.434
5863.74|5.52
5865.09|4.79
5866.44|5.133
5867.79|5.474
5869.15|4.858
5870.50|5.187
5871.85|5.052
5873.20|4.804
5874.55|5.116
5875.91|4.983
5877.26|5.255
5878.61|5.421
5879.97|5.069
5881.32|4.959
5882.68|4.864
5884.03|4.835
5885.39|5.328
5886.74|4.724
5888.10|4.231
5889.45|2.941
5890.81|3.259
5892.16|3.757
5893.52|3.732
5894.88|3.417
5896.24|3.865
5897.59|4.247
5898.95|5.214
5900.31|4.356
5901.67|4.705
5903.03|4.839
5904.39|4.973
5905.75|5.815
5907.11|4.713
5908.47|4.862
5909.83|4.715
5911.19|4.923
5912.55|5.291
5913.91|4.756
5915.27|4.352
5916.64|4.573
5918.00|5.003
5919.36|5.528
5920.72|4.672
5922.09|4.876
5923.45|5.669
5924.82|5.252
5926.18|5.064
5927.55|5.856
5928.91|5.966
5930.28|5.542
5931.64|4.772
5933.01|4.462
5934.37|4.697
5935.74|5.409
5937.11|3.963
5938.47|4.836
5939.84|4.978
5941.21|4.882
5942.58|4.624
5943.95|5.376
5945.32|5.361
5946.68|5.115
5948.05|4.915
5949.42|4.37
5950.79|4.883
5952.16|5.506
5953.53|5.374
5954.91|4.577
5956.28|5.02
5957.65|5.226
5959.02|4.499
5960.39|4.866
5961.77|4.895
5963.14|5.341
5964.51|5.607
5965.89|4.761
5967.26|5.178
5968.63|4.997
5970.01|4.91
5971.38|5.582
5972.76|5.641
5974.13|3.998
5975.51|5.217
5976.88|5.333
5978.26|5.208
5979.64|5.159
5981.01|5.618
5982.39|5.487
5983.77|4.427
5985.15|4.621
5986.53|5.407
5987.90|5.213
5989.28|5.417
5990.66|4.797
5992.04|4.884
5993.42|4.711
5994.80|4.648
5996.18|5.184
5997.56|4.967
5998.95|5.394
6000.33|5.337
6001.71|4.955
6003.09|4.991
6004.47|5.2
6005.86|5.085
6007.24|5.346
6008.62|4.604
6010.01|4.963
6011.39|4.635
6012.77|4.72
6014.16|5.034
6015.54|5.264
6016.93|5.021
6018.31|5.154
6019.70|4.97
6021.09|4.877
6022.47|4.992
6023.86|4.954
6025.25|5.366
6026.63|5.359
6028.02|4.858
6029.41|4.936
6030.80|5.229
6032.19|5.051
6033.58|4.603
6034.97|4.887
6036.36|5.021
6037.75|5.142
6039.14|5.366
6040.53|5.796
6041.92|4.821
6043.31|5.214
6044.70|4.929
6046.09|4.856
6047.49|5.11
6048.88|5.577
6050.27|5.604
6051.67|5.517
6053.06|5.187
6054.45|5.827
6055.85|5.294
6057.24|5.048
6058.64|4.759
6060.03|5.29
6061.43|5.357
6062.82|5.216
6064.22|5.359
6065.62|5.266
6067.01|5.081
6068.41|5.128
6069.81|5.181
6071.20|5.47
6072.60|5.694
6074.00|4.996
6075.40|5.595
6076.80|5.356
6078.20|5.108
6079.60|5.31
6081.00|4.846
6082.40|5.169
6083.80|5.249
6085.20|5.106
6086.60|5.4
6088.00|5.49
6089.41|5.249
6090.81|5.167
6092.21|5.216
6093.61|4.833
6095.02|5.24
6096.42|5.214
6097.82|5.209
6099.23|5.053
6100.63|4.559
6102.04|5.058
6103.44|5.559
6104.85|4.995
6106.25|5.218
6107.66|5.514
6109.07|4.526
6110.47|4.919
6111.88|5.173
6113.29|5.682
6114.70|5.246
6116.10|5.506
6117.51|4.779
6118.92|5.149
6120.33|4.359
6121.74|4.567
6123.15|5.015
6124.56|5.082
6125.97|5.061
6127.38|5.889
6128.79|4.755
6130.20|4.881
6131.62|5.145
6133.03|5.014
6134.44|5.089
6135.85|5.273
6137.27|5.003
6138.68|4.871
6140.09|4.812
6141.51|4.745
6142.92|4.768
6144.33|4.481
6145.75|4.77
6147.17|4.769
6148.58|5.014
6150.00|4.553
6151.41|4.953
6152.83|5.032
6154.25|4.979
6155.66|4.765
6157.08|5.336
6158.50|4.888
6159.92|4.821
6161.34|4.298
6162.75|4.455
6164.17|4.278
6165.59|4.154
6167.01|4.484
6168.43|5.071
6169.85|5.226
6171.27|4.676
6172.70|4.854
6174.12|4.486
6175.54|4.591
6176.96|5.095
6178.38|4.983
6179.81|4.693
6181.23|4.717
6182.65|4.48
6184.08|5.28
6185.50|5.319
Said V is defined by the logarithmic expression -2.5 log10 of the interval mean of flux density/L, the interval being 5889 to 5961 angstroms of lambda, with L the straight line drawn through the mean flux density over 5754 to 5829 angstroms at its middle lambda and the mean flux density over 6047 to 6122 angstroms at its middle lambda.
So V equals 0.070 mag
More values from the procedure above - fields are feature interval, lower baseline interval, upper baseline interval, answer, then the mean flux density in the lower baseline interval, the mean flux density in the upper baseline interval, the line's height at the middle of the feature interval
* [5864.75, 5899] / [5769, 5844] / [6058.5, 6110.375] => 0.12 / 5.13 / 5.19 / 5.15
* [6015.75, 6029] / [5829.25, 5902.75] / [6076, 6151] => -0.02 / 4.83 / 5.06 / 4.97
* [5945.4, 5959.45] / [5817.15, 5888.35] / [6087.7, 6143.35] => 0.02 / 5.06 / 5.07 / 5.06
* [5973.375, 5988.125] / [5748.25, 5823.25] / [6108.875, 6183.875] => -0.03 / 5.03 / 4.88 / 4.95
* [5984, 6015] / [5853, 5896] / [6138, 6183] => -0.06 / 4.67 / 4.76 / 4.71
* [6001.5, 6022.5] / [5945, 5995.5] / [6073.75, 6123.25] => 0.02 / 5.05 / 5.13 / 5.07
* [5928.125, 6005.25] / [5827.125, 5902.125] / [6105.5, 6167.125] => -0.04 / 4.84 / 4.91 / 4.87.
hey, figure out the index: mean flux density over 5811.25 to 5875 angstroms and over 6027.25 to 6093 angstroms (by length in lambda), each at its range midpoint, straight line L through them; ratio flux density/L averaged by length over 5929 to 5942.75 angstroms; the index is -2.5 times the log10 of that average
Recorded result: 0.06 mag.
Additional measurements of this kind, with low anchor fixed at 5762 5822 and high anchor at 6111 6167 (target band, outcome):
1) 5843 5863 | 0.04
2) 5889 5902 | 0.26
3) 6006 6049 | -0.02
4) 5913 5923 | 0.03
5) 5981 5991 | -0.03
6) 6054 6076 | -0.07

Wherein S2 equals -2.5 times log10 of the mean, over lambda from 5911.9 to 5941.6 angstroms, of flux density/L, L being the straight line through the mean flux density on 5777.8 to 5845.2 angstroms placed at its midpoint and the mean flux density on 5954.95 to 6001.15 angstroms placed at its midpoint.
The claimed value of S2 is 0.01 mag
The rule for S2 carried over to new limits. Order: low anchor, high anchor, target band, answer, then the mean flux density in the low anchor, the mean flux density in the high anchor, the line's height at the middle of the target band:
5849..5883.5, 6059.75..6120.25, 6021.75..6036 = 0.02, 4.94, 5.19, 5.12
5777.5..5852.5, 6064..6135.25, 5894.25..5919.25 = 0.09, 5.13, 5.15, 5.14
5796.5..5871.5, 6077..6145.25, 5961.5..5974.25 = -0.01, 5.11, 5.07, 5.09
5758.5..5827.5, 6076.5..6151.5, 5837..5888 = 0.02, 5.07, 5.05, 5.07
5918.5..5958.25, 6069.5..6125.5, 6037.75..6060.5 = -0.03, 5.06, 5.15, 5.12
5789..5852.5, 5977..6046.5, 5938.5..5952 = 0.03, 5.19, 5.06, 5.1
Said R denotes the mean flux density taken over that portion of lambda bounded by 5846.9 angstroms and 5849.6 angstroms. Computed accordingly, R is 5.25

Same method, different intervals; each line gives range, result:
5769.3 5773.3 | 5.02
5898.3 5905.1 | 4.82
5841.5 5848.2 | 5.08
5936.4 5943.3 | 4.66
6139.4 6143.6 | 4.77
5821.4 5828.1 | 5.21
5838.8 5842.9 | 5.04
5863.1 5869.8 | 5.15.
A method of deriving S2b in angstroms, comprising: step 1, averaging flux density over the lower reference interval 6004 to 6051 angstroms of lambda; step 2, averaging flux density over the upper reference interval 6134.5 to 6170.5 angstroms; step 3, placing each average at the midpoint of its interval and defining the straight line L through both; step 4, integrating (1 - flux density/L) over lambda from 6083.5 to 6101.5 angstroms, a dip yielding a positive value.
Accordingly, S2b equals -0.80 angstroms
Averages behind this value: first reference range 5.07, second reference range 4.8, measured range 5.15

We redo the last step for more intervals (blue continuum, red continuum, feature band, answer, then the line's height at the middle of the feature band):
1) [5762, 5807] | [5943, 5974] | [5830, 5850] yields -0.8 angstroms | 5.04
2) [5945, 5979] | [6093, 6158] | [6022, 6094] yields -2.5 angstroms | 5.03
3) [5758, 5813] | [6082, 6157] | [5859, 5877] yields 0.1 angstroms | 5.04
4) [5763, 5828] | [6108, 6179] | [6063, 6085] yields -1.4 angstroms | 4.93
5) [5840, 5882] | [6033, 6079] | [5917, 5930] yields -0.6 angstroms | 5.06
